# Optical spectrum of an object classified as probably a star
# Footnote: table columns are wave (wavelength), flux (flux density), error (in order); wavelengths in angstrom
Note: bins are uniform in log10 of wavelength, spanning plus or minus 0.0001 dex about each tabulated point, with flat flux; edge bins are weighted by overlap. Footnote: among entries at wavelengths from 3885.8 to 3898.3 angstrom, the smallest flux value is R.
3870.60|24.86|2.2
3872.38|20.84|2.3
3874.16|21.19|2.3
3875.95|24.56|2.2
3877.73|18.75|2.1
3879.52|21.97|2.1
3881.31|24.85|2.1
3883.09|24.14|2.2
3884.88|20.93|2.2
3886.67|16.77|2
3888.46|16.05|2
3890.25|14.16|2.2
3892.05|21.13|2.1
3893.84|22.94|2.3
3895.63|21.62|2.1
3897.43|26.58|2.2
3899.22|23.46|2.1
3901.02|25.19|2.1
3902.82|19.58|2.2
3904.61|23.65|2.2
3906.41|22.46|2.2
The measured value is 14.16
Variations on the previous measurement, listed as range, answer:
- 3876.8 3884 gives 18.75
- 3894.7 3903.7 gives 19.58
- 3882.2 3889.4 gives 16.05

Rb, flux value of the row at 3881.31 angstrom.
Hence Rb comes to 24.85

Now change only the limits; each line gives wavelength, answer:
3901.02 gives 25.19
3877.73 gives 18.75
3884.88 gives 20.93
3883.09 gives 24.14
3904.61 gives 23.65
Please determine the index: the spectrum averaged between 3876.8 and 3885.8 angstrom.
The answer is 22.1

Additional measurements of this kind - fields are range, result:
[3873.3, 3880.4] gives 21.6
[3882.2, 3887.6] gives 20.6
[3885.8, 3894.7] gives 18.2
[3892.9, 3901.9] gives 23.9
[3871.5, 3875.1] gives 21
